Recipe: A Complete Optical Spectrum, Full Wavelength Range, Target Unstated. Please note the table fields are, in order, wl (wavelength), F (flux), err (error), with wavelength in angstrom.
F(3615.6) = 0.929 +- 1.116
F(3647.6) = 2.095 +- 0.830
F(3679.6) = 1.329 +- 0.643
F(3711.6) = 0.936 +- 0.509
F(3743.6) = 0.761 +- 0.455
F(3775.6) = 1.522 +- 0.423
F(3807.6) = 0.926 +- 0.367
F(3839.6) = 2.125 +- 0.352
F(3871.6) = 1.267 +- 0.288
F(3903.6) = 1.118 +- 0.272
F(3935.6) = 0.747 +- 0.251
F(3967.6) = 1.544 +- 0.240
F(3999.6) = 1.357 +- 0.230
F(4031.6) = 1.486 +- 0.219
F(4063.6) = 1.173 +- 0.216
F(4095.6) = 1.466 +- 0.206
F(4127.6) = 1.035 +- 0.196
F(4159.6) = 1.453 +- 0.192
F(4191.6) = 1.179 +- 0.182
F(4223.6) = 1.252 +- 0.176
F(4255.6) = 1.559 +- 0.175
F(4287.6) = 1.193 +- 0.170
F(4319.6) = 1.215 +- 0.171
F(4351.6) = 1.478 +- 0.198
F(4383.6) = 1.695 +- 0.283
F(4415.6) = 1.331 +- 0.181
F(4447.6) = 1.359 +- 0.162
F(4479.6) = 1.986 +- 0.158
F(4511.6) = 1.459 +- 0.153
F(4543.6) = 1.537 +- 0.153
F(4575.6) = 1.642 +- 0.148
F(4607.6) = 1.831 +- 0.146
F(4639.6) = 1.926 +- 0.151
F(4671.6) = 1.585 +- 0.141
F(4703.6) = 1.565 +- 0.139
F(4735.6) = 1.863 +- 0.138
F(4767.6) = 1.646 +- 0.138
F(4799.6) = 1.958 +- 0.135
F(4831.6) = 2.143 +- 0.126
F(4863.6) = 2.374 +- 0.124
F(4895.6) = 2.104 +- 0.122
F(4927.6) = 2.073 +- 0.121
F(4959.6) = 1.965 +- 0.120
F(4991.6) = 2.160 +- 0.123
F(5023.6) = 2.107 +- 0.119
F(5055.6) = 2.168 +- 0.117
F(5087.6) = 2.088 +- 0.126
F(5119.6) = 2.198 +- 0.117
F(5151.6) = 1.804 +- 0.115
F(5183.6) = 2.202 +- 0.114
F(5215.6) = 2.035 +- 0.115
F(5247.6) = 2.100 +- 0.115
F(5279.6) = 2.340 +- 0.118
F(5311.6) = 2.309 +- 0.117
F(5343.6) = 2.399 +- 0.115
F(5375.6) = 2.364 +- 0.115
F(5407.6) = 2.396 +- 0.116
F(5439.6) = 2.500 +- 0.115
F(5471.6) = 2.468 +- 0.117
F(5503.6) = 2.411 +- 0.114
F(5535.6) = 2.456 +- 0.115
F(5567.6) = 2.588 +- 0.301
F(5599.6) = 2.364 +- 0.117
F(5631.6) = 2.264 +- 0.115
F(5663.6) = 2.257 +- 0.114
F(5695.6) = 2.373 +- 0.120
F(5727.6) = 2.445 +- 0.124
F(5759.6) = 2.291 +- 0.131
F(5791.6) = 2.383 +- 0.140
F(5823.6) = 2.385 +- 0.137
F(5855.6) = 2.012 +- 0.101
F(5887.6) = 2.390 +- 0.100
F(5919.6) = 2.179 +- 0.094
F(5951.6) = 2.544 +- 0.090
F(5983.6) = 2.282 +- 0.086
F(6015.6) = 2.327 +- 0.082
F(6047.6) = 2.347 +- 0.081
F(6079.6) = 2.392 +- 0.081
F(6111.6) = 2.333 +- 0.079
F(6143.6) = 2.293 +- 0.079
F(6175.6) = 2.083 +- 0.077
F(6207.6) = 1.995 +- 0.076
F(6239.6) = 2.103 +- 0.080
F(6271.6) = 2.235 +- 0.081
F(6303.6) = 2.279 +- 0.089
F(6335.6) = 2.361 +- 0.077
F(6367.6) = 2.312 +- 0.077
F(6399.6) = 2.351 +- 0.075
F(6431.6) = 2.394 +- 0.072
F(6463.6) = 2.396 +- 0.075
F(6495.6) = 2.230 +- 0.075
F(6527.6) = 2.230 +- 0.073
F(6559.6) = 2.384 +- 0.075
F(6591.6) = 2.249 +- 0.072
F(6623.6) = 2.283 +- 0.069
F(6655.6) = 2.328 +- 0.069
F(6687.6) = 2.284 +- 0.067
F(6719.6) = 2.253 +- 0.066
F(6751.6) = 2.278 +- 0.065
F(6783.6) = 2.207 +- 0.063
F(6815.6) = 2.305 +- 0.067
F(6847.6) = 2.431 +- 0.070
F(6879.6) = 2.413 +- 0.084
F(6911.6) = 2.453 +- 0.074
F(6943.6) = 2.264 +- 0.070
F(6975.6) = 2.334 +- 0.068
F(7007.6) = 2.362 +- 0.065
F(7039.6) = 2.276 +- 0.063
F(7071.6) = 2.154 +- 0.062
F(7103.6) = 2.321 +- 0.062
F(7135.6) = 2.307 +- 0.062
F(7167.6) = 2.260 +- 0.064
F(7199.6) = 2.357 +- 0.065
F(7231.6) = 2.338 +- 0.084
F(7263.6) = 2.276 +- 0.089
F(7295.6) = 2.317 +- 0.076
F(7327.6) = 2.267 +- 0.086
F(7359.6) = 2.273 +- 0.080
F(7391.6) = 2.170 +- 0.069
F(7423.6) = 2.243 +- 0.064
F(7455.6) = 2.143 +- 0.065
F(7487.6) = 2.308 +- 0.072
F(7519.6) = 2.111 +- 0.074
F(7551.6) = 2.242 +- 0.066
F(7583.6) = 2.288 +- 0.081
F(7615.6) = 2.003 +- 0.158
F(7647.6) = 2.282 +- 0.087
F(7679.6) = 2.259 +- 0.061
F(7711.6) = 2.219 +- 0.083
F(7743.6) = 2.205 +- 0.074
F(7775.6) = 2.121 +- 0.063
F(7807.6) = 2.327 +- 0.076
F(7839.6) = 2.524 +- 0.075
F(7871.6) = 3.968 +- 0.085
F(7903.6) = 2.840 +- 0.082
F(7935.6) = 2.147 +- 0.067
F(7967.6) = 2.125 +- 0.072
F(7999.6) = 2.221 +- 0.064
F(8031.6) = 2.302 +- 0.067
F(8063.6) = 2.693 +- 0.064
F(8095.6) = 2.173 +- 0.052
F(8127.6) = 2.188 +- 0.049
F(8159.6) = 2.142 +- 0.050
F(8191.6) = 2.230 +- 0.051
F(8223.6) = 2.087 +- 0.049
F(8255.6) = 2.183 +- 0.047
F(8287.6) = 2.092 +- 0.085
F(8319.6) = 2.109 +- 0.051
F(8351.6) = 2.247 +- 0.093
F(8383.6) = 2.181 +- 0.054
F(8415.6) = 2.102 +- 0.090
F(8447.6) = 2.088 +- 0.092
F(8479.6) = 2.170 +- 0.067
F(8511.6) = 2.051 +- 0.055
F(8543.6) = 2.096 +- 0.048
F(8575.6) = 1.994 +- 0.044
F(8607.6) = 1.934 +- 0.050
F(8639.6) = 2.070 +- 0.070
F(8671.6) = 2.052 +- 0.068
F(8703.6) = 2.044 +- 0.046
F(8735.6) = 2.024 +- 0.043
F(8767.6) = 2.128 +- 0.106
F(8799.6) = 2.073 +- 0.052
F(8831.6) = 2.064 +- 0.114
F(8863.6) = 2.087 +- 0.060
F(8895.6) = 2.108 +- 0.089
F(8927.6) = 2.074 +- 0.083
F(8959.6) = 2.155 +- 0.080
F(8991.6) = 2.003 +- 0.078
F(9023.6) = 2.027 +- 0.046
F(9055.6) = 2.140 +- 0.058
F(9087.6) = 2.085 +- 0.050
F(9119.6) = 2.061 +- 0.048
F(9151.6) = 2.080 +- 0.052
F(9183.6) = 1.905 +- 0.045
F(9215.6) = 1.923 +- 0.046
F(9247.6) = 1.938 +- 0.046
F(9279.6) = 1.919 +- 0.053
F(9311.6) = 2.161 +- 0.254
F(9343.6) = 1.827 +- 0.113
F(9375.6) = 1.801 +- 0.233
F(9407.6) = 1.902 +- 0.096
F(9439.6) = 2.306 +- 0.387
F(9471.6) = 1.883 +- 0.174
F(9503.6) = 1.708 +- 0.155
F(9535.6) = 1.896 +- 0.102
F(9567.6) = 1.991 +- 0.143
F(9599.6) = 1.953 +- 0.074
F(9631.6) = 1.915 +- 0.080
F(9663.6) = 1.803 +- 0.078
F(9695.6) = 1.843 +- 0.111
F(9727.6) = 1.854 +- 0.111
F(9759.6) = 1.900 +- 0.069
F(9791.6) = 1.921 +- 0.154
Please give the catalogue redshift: 0.20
